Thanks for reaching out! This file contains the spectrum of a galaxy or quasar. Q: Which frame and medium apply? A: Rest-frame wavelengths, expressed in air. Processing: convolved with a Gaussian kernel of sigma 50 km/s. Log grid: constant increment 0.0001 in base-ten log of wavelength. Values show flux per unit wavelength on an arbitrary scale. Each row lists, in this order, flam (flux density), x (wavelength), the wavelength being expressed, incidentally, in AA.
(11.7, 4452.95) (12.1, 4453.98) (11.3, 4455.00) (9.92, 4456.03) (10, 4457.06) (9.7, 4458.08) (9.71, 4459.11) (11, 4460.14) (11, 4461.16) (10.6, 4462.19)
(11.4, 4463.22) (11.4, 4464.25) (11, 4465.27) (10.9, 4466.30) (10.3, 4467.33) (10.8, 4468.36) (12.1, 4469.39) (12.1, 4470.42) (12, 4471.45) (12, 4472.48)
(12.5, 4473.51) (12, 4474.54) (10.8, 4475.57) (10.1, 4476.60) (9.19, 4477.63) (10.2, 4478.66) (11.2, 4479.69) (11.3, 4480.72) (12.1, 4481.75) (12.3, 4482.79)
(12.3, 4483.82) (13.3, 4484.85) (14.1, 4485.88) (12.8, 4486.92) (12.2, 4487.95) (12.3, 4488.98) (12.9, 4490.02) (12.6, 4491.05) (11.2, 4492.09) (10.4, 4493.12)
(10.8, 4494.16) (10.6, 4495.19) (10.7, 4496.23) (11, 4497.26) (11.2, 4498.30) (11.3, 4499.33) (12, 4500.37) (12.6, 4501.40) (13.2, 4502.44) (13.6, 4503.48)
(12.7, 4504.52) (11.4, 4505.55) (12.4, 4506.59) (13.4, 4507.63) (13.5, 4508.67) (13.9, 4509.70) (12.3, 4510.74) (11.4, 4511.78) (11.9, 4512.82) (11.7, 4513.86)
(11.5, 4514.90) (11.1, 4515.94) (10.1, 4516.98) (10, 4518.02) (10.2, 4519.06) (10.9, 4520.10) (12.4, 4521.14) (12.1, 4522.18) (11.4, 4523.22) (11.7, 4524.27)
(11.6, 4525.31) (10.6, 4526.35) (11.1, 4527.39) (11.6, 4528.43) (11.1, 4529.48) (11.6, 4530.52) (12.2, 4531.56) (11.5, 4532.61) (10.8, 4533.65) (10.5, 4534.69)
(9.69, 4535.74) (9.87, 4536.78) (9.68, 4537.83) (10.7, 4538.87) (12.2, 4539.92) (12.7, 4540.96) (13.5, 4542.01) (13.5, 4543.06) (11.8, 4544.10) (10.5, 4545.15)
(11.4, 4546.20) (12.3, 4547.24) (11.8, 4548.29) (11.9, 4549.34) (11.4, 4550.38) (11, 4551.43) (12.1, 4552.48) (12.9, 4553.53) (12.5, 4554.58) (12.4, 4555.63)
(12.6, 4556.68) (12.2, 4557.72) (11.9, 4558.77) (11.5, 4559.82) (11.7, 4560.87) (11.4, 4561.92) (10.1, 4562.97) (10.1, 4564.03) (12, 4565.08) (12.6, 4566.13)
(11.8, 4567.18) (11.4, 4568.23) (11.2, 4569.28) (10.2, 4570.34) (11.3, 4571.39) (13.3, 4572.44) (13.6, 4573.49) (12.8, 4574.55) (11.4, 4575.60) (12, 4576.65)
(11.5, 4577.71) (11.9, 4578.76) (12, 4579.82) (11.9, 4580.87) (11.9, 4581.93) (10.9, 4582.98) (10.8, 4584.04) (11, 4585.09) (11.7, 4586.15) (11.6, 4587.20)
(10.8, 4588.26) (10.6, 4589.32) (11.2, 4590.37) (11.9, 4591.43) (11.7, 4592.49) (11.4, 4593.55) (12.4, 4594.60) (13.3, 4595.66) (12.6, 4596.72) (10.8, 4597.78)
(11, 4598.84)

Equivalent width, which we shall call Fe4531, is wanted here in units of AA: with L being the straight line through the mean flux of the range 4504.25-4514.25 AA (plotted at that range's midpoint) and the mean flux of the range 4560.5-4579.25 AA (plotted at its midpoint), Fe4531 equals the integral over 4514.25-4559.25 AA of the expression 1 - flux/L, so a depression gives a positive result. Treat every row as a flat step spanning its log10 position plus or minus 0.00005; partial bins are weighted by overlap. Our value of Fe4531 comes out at 2.24 AA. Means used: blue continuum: 12.5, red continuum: 11.7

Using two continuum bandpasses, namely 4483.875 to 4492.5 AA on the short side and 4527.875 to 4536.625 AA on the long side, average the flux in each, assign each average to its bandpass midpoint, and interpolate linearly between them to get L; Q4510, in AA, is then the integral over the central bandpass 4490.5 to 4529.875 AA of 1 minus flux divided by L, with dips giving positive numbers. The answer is 0.7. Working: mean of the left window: 12.7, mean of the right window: 11.1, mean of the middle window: 11.7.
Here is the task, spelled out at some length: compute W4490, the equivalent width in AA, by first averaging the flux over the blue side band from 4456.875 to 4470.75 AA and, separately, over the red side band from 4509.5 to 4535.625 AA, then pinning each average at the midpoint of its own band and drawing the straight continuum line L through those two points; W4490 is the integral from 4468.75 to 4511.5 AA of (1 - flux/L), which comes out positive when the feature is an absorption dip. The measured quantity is -3.4 AA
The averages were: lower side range 10.9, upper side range 11.3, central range 12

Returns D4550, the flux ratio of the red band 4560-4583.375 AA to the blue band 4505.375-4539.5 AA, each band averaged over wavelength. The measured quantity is 1.03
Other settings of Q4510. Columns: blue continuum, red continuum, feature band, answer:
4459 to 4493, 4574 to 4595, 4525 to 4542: 0.6 AA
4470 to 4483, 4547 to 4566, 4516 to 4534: 0.6 AA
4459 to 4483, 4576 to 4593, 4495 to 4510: -1.3 AA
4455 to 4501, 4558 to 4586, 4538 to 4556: -0.7 AA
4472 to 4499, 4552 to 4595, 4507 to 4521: -0.1 AA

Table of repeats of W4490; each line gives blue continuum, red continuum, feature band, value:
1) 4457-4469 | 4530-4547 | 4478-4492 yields -1.68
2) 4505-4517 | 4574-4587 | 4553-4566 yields 0.00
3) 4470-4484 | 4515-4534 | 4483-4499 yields -0.75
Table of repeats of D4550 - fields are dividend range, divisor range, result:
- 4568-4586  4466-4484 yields 1.03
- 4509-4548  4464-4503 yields 0.98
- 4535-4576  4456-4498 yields 1.03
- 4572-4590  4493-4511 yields 0.97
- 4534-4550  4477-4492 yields 0.95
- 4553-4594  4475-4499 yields 1.01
